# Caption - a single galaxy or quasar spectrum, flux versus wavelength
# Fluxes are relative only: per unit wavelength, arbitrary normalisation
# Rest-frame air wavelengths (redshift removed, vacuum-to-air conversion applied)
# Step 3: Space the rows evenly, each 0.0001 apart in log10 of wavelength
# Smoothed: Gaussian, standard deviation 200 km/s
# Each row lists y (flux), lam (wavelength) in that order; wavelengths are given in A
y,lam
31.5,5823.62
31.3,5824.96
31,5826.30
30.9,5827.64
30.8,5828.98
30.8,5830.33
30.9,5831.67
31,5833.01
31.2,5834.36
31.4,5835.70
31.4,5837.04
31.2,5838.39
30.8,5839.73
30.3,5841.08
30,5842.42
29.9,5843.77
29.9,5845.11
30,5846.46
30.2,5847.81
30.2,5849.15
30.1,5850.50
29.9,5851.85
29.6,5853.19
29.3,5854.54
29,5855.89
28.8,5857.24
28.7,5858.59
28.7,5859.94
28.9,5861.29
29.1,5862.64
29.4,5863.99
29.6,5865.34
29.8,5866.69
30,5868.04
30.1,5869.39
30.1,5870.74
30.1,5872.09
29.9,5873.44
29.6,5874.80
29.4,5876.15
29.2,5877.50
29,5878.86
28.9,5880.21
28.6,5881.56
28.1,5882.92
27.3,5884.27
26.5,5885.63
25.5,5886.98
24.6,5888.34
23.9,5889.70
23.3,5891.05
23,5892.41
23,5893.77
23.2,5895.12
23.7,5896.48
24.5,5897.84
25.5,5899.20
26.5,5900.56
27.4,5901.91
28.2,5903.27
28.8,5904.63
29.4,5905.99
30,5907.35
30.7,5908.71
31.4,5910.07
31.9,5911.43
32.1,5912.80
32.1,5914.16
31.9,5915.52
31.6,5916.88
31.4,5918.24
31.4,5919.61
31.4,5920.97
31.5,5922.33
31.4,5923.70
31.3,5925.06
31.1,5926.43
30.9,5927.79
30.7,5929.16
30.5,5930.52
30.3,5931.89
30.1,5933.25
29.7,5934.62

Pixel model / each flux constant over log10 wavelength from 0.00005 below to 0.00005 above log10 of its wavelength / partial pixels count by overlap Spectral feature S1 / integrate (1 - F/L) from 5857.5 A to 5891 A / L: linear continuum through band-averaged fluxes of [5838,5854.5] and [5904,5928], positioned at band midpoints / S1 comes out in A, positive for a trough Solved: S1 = 2.3 A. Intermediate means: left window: 30.1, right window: 31.1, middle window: 28.4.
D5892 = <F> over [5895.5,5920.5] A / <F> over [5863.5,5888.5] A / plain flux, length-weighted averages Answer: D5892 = 1.0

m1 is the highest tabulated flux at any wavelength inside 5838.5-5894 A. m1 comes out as 30.8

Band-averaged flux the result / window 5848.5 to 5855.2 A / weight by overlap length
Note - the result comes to 29.8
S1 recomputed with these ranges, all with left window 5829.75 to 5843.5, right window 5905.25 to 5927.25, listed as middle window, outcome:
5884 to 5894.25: 2.2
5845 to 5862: 0.8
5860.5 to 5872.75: 0.5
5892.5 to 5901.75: 2.0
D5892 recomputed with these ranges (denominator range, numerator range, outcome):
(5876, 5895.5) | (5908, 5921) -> 1.21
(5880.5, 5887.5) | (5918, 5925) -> 1.15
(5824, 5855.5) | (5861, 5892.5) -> 0.92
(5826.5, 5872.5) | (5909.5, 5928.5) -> 1.05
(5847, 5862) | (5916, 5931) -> 1.06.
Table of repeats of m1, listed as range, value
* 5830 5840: 31.4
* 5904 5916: 32.1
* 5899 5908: 30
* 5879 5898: 28.9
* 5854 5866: 29.6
